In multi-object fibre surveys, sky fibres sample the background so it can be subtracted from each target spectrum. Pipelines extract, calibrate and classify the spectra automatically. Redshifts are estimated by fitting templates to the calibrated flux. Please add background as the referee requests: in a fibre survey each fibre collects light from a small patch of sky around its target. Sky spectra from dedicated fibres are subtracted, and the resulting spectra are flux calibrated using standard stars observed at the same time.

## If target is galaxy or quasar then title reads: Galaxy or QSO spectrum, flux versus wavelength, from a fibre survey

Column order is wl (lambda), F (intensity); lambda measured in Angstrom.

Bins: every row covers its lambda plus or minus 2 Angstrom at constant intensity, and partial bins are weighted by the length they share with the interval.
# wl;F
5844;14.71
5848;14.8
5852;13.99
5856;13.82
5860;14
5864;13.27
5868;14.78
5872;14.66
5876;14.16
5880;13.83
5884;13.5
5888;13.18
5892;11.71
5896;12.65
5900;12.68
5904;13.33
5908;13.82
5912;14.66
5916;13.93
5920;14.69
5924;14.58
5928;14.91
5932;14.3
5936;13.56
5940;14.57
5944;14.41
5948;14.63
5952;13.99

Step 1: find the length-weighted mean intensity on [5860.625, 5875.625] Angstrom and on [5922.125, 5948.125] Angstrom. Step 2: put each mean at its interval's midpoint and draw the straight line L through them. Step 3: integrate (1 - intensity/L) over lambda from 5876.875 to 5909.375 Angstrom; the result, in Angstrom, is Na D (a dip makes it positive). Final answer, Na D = 2.7 Angstrom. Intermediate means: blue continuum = 14.2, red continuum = 14.4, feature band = 13.1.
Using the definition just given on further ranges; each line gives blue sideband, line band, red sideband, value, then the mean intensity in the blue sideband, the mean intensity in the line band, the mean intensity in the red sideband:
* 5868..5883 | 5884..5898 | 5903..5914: 1.46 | 14.2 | 12.7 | 14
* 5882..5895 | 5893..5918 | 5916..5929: 0.46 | 12.8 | 13.4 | 14.6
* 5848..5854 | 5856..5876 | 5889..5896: -0.95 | 14.3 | 14.1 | 12.2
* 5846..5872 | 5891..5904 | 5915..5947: 1.58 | 14.2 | 12.5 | 14.4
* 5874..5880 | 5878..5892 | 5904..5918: 0.79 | 14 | 13.2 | 14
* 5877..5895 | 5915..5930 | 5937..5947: -0.66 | 13.1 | 14.6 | 14.4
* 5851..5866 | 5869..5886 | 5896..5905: -0.91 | 13.8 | 14.1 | 12.9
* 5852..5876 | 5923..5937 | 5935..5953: -0.12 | 14.1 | 14.4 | 14.3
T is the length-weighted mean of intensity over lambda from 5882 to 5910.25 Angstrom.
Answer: 13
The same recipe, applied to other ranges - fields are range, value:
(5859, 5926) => 13.7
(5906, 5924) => 14.3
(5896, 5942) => 14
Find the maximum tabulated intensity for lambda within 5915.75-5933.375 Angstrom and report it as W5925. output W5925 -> 14.91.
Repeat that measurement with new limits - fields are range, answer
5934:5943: 14.57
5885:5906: 13.33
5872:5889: 14.66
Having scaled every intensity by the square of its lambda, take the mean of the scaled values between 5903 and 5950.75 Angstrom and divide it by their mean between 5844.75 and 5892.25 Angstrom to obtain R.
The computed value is 1.05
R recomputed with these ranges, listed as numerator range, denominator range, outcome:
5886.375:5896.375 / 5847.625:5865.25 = 0.91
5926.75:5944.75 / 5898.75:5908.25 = 1.09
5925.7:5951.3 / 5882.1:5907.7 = 1.13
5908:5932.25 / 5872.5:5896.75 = 1.10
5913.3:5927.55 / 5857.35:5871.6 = 1.05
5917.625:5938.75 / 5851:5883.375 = 1.05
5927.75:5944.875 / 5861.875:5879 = 1.03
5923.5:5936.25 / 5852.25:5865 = 1.07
